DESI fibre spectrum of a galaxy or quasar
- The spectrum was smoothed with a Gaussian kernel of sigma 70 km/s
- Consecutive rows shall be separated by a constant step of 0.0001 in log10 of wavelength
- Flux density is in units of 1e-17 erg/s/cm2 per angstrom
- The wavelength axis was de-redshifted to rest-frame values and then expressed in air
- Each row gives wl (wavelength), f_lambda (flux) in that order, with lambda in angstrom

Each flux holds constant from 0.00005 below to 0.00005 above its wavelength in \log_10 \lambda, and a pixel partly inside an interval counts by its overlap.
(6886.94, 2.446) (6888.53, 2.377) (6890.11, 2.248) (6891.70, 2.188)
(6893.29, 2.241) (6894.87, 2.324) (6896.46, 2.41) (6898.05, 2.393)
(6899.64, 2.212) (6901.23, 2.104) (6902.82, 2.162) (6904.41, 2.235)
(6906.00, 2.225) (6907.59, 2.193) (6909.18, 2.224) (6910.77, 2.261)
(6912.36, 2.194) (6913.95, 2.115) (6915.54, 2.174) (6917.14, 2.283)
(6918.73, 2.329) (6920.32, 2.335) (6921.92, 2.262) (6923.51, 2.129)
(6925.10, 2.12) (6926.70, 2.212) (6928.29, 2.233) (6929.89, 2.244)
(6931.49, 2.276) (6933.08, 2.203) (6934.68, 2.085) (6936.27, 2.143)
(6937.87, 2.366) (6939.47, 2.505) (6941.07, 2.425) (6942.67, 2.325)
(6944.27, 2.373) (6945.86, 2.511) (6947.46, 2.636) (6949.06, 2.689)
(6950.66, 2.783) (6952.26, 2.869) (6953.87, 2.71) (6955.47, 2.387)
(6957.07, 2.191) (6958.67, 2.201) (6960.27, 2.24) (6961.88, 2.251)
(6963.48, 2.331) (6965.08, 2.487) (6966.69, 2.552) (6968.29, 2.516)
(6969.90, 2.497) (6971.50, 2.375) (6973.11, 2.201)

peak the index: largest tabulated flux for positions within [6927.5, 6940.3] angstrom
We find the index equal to 2.505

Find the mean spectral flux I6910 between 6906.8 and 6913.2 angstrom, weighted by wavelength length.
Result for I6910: 2.22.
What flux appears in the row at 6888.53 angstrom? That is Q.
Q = 2.377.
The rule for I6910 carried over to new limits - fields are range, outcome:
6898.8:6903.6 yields 2.16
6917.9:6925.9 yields 2.24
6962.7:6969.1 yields 2.47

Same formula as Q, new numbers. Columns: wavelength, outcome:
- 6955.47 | 2.387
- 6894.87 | 2.324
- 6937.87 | 2.366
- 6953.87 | 2.71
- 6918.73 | 2.329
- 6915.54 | 2.174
